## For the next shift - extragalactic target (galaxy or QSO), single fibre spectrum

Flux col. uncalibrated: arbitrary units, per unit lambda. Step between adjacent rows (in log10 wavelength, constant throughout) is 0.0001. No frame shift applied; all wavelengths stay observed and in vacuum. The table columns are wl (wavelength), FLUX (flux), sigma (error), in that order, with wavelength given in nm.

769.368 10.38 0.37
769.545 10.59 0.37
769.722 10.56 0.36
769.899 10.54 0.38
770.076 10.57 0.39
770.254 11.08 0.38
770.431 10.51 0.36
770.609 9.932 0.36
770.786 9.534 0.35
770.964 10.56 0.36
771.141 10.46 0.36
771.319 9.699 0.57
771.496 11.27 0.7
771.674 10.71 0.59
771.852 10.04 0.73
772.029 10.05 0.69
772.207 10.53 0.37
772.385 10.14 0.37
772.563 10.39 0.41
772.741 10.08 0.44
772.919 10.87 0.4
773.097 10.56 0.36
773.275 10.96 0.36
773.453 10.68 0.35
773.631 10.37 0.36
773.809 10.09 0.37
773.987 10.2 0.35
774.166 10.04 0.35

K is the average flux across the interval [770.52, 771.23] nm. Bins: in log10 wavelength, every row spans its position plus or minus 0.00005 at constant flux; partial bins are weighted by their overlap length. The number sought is 10.1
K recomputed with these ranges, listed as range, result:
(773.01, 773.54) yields 10.7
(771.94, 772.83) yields 10.2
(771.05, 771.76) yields 10.5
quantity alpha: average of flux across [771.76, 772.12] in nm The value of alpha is 10.1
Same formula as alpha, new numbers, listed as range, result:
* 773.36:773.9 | 10.4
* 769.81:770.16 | 10.6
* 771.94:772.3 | 10.3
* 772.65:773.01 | 10.5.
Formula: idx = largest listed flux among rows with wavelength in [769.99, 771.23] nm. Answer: 11.08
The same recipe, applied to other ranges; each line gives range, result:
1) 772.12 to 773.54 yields 10.96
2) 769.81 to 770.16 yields 10.57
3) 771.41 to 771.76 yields 11.27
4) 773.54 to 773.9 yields 10.37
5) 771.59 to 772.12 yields 10.71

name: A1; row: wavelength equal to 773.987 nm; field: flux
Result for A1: 10.2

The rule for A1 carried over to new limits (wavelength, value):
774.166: 10.04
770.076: 10.57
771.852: 10.04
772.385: 10.14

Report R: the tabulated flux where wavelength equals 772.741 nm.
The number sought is 10.08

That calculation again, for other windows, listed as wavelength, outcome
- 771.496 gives 11.27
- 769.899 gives 10.54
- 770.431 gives 10.51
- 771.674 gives 10.71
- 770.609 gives 9.932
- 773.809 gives 10.09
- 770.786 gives 9.534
